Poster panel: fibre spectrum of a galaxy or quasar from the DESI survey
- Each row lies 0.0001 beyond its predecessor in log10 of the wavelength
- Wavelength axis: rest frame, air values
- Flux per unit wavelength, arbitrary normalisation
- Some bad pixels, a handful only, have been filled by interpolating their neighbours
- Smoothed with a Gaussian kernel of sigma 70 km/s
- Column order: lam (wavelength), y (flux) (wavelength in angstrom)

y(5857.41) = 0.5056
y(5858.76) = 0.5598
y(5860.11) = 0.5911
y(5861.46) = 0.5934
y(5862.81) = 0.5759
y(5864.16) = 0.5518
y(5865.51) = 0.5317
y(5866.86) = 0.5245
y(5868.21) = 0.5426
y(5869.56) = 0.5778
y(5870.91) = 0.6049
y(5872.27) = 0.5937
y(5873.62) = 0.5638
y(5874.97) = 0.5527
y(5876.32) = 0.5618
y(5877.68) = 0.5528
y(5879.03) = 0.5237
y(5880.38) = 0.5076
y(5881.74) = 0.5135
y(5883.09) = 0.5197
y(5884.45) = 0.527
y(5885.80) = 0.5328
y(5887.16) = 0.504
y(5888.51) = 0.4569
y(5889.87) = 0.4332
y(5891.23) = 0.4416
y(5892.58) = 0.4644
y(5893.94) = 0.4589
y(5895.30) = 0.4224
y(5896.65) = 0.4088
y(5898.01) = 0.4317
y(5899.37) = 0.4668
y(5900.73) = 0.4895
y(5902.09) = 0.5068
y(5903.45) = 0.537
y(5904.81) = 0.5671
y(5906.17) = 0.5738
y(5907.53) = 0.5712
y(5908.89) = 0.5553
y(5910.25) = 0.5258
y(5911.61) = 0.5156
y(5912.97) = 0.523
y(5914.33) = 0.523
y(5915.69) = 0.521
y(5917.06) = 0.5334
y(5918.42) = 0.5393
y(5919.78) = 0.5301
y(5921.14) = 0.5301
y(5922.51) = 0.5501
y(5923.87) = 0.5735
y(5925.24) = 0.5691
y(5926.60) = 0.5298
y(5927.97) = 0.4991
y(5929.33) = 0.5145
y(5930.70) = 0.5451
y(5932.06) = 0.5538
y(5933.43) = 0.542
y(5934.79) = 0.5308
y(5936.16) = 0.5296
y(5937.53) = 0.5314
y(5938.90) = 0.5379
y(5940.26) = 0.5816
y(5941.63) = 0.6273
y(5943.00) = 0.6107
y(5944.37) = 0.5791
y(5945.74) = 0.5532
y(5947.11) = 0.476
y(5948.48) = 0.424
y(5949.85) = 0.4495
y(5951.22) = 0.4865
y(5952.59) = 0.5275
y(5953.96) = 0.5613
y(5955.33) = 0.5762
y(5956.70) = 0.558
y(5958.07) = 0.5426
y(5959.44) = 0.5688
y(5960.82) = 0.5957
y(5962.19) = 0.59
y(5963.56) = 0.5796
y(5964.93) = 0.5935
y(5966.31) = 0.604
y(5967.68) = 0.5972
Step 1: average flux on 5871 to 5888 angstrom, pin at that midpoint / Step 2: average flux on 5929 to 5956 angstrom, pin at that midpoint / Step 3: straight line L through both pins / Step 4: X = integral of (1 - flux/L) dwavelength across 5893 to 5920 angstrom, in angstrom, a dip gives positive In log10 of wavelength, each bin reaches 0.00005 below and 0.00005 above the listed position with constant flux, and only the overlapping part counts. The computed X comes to 1.5 angstrom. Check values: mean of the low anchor 0.539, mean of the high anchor 0.537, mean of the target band 0.509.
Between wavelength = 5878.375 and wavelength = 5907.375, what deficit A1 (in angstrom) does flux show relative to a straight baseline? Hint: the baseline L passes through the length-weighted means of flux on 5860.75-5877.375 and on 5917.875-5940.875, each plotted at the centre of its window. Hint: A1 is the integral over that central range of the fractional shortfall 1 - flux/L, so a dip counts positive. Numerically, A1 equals 3.3 angstrom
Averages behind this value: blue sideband 0.564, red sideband 0.54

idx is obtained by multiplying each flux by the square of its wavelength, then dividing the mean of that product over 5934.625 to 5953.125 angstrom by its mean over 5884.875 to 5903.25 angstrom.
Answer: 1.16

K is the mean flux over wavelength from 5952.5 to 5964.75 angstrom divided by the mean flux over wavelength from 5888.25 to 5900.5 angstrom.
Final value 1.3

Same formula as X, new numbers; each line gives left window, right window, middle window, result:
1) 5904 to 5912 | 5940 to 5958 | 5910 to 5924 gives 0.4 angstrom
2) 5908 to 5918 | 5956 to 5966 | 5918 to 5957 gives 1.0 angstrom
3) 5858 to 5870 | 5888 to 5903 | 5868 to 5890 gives -1.1 angstrom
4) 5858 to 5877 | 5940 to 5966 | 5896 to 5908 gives 1.2 angstrom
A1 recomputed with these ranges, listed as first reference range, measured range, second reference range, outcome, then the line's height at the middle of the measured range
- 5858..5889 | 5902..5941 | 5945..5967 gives 0.3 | 0.545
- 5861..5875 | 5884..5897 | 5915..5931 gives 2.1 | 0.553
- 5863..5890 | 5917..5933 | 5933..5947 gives 0.4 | 0.554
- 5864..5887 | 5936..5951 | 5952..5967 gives 0.9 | 0.568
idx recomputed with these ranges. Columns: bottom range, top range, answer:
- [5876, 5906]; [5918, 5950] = 1.11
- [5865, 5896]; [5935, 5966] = 1.09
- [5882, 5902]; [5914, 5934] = 1.15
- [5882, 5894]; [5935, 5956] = 1.13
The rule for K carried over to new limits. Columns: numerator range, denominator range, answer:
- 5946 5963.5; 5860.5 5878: 0.94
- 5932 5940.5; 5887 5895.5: 1.19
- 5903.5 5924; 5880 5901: 1.14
